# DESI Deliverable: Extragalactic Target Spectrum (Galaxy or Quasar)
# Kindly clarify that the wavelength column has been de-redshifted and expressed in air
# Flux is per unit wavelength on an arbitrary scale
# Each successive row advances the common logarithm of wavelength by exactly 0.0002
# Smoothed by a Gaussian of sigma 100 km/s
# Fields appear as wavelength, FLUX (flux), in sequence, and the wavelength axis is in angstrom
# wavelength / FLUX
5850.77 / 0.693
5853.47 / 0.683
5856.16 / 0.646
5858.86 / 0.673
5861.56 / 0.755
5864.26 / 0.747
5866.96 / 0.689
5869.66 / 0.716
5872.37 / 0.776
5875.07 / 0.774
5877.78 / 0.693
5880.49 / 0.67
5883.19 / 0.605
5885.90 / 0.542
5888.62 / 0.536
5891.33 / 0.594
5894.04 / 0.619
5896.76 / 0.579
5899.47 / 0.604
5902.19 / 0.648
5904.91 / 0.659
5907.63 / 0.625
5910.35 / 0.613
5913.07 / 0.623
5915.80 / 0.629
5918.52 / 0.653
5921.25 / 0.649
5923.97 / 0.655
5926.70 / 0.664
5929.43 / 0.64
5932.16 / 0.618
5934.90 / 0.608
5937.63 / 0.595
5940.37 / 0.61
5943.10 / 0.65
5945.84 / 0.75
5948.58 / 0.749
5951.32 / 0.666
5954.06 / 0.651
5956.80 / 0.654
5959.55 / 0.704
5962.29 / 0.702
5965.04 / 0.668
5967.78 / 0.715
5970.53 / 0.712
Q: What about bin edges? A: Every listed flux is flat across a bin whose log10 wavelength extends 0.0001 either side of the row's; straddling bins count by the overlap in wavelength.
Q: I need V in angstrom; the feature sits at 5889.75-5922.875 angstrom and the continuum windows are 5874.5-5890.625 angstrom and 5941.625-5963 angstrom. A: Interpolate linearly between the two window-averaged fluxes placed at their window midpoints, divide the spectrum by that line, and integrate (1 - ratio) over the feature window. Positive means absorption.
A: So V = 1.3 angstrom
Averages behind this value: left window 0.628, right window 0.69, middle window 0.624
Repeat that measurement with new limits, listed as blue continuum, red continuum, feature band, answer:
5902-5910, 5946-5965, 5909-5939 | 1.2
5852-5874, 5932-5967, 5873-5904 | 3.1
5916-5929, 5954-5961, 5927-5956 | 0.4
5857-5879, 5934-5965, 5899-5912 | 1.3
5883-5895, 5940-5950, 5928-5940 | 1.0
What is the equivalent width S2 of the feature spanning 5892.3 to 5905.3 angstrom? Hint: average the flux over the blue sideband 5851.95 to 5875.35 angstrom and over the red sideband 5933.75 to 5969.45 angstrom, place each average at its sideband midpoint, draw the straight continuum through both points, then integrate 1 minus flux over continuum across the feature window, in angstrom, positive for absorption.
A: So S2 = 1.5 angstrom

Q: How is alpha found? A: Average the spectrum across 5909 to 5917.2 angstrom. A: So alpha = 0.622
